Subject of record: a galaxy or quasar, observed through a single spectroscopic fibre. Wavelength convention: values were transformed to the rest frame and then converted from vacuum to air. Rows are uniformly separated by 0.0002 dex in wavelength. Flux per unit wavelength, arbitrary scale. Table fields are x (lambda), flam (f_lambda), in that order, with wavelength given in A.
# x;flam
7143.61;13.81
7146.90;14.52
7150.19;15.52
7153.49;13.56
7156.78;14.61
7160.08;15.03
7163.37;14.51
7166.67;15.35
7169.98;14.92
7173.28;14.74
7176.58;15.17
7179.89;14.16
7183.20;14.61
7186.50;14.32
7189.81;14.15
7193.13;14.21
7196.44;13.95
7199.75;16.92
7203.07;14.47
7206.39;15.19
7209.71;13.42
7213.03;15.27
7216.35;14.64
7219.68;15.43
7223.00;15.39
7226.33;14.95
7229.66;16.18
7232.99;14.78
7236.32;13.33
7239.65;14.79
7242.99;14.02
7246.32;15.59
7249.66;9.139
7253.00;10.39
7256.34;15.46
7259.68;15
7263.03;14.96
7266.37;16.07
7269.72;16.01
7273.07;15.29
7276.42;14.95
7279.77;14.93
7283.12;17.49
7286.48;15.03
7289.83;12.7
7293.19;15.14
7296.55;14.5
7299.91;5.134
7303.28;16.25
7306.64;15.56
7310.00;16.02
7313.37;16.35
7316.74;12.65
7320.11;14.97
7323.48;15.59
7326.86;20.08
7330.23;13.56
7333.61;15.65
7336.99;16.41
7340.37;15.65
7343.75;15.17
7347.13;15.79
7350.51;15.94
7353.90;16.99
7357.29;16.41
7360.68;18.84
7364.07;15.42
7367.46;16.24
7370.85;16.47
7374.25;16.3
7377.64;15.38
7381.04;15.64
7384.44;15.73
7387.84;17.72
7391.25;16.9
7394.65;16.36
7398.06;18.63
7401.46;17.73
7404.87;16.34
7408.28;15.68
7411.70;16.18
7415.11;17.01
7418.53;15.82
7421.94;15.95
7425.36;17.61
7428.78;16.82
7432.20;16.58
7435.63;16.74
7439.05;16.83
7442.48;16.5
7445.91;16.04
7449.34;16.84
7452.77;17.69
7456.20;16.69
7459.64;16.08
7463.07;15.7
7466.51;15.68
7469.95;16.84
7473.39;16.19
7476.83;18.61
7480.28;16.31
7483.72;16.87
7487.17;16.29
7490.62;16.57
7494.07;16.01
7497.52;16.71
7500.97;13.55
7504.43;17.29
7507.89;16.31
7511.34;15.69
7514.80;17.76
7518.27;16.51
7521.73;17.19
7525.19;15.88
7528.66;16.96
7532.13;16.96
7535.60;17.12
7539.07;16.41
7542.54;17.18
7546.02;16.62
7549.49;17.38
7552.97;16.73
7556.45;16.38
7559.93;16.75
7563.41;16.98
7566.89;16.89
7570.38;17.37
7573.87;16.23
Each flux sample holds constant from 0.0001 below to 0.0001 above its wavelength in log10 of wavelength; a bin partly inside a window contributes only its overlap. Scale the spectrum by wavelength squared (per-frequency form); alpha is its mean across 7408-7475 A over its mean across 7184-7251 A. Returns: 1.2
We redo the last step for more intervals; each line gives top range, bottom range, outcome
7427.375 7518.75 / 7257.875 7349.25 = 1.15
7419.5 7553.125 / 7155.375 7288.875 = 1.21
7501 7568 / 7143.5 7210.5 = 1.26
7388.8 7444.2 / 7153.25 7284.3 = 1.20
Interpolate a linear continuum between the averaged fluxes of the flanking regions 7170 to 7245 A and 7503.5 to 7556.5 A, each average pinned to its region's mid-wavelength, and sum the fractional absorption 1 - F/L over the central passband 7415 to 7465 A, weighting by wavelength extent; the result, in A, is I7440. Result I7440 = -1.1 A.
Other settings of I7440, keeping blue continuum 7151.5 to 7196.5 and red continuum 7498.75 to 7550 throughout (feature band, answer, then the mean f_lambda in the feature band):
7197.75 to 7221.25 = -0.44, 15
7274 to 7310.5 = 2.22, 14.3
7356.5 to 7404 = -2.89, 16.7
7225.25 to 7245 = 0.29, 14.7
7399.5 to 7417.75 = -0.78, 16.6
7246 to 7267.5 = 2.00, 13.6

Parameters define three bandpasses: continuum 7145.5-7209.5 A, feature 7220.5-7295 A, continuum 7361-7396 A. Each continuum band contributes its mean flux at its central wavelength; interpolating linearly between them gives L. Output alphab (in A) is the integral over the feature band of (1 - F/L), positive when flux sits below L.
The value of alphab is 3.5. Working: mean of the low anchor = 14.7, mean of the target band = 14.6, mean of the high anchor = 16.3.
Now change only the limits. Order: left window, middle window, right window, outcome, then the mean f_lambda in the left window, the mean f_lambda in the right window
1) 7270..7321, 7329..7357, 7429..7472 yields -1.1 A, 14.5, 16.5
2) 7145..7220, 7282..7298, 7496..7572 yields 0.4 A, 14.7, 16.7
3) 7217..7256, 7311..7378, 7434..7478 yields -3.0 A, 14.1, 16.6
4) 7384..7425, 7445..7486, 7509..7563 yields 0.3 A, 16.7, 16.8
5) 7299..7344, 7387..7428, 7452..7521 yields -2.6 A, 15.1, 16.5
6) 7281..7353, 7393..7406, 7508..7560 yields -1.3 A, 15.1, 16.8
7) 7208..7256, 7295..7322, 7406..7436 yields 2.1 A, 14.1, 16.5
